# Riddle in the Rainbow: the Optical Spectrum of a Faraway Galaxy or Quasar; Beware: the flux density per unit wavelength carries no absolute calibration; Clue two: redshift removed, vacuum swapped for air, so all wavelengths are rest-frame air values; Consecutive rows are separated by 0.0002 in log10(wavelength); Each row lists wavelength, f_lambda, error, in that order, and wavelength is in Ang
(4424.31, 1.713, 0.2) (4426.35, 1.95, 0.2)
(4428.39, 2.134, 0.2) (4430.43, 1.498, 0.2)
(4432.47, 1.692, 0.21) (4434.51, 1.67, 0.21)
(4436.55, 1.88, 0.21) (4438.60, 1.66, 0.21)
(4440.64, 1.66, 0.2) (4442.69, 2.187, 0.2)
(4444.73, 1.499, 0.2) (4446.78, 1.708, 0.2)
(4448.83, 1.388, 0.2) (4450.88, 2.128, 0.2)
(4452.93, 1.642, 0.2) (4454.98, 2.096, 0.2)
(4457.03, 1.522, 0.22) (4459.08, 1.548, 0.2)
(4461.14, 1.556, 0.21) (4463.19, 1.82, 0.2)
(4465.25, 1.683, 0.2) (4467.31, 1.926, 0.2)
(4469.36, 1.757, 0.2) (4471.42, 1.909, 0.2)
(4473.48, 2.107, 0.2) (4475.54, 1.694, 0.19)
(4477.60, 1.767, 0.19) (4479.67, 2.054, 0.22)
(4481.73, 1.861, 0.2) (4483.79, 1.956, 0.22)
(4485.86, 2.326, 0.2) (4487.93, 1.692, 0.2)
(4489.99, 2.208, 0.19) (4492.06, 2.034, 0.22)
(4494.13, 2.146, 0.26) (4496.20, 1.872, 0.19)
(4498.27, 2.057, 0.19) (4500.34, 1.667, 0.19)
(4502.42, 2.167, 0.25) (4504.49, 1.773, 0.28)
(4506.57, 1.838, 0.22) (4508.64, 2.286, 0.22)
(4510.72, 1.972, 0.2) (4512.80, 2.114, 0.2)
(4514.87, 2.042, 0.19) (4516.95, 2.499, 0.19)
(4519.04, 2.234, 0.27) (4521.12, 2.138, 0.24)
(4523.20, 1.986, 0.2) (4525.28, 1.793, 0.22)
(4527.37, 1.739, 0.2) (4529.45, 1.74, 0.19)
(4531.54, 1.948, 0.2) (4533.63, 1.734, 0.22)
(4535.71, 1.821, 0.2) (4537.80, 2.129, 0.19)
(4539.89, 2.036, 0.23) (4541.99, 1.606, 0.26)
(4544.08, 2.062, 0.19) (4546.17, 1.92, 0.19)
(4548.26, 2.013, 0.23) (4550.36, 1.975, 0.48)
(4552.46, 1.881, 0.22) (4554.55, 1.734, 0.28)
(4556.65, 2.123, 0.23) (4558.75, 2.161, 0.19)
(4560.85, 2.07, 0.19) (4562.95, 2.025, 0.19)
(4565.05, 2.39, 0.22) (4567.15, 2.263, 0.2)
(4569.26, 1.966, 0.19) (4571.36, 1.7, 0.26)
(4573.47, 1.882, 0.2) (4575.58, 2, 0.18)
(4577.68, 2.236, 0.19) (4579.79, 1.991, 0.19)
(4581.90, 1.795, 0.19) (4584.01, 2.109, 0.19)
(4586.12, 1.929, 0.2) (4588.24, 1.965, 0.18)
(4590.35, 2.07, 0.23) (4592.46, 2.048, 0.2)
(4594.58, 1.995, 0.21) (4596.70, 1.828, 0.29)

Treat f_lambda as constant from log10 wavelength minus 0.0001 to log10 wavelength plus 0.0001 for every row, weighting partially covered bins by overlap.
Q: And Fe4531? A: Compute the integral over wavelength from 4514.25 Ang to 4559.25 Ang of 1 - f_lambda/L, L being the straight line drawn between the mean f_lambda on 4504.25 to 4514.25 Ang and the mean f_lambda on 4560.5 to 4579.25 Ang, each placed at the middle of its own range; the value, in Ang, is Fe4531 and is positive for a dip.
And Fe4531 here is 1.5 Ang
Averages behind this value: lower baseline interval 2.02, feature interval 1.97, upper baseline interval 2.06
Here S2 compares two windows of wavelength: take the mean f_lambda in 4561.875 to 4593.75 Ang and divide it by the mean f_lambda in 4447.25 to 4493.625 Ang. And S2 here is 1.09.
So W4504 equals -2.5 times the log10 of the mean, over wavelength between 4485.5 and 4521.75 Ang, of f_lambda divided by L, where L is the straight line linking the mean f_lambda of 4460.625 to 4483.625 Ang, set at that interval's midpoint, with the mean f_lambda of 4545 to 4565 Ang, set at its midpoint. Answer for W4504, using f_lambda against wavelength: -0.08 mag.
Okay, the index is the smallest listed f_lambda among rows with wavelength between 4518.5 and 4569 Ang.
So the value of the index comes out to 1.606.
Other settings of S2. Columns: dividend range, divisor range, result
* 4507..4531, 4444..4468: 1.19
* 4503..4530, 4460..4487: 1.08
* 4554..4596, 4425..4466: 1.16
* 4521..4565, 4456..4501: 1.04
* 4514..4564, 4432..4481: 1.11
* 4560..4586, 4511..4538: 1.02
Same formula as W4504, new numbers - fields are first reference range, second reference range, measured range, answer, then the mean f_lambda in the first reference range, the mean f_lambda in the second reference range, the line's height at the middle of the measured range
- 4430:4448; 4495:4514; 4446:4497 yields -0.005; 1.72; 1.97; 1.85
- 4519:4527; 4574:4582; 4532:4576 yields 0.018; 1.99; 2.02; 2.01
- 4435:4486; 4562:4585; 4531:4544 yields 0.039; 1.8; 2.03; 1.96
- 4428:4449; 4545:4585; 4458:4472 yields 0.031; 1.73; 2.01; 1.79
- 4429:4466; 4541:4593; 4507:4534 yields -0.074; 1.72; 2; 1.89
